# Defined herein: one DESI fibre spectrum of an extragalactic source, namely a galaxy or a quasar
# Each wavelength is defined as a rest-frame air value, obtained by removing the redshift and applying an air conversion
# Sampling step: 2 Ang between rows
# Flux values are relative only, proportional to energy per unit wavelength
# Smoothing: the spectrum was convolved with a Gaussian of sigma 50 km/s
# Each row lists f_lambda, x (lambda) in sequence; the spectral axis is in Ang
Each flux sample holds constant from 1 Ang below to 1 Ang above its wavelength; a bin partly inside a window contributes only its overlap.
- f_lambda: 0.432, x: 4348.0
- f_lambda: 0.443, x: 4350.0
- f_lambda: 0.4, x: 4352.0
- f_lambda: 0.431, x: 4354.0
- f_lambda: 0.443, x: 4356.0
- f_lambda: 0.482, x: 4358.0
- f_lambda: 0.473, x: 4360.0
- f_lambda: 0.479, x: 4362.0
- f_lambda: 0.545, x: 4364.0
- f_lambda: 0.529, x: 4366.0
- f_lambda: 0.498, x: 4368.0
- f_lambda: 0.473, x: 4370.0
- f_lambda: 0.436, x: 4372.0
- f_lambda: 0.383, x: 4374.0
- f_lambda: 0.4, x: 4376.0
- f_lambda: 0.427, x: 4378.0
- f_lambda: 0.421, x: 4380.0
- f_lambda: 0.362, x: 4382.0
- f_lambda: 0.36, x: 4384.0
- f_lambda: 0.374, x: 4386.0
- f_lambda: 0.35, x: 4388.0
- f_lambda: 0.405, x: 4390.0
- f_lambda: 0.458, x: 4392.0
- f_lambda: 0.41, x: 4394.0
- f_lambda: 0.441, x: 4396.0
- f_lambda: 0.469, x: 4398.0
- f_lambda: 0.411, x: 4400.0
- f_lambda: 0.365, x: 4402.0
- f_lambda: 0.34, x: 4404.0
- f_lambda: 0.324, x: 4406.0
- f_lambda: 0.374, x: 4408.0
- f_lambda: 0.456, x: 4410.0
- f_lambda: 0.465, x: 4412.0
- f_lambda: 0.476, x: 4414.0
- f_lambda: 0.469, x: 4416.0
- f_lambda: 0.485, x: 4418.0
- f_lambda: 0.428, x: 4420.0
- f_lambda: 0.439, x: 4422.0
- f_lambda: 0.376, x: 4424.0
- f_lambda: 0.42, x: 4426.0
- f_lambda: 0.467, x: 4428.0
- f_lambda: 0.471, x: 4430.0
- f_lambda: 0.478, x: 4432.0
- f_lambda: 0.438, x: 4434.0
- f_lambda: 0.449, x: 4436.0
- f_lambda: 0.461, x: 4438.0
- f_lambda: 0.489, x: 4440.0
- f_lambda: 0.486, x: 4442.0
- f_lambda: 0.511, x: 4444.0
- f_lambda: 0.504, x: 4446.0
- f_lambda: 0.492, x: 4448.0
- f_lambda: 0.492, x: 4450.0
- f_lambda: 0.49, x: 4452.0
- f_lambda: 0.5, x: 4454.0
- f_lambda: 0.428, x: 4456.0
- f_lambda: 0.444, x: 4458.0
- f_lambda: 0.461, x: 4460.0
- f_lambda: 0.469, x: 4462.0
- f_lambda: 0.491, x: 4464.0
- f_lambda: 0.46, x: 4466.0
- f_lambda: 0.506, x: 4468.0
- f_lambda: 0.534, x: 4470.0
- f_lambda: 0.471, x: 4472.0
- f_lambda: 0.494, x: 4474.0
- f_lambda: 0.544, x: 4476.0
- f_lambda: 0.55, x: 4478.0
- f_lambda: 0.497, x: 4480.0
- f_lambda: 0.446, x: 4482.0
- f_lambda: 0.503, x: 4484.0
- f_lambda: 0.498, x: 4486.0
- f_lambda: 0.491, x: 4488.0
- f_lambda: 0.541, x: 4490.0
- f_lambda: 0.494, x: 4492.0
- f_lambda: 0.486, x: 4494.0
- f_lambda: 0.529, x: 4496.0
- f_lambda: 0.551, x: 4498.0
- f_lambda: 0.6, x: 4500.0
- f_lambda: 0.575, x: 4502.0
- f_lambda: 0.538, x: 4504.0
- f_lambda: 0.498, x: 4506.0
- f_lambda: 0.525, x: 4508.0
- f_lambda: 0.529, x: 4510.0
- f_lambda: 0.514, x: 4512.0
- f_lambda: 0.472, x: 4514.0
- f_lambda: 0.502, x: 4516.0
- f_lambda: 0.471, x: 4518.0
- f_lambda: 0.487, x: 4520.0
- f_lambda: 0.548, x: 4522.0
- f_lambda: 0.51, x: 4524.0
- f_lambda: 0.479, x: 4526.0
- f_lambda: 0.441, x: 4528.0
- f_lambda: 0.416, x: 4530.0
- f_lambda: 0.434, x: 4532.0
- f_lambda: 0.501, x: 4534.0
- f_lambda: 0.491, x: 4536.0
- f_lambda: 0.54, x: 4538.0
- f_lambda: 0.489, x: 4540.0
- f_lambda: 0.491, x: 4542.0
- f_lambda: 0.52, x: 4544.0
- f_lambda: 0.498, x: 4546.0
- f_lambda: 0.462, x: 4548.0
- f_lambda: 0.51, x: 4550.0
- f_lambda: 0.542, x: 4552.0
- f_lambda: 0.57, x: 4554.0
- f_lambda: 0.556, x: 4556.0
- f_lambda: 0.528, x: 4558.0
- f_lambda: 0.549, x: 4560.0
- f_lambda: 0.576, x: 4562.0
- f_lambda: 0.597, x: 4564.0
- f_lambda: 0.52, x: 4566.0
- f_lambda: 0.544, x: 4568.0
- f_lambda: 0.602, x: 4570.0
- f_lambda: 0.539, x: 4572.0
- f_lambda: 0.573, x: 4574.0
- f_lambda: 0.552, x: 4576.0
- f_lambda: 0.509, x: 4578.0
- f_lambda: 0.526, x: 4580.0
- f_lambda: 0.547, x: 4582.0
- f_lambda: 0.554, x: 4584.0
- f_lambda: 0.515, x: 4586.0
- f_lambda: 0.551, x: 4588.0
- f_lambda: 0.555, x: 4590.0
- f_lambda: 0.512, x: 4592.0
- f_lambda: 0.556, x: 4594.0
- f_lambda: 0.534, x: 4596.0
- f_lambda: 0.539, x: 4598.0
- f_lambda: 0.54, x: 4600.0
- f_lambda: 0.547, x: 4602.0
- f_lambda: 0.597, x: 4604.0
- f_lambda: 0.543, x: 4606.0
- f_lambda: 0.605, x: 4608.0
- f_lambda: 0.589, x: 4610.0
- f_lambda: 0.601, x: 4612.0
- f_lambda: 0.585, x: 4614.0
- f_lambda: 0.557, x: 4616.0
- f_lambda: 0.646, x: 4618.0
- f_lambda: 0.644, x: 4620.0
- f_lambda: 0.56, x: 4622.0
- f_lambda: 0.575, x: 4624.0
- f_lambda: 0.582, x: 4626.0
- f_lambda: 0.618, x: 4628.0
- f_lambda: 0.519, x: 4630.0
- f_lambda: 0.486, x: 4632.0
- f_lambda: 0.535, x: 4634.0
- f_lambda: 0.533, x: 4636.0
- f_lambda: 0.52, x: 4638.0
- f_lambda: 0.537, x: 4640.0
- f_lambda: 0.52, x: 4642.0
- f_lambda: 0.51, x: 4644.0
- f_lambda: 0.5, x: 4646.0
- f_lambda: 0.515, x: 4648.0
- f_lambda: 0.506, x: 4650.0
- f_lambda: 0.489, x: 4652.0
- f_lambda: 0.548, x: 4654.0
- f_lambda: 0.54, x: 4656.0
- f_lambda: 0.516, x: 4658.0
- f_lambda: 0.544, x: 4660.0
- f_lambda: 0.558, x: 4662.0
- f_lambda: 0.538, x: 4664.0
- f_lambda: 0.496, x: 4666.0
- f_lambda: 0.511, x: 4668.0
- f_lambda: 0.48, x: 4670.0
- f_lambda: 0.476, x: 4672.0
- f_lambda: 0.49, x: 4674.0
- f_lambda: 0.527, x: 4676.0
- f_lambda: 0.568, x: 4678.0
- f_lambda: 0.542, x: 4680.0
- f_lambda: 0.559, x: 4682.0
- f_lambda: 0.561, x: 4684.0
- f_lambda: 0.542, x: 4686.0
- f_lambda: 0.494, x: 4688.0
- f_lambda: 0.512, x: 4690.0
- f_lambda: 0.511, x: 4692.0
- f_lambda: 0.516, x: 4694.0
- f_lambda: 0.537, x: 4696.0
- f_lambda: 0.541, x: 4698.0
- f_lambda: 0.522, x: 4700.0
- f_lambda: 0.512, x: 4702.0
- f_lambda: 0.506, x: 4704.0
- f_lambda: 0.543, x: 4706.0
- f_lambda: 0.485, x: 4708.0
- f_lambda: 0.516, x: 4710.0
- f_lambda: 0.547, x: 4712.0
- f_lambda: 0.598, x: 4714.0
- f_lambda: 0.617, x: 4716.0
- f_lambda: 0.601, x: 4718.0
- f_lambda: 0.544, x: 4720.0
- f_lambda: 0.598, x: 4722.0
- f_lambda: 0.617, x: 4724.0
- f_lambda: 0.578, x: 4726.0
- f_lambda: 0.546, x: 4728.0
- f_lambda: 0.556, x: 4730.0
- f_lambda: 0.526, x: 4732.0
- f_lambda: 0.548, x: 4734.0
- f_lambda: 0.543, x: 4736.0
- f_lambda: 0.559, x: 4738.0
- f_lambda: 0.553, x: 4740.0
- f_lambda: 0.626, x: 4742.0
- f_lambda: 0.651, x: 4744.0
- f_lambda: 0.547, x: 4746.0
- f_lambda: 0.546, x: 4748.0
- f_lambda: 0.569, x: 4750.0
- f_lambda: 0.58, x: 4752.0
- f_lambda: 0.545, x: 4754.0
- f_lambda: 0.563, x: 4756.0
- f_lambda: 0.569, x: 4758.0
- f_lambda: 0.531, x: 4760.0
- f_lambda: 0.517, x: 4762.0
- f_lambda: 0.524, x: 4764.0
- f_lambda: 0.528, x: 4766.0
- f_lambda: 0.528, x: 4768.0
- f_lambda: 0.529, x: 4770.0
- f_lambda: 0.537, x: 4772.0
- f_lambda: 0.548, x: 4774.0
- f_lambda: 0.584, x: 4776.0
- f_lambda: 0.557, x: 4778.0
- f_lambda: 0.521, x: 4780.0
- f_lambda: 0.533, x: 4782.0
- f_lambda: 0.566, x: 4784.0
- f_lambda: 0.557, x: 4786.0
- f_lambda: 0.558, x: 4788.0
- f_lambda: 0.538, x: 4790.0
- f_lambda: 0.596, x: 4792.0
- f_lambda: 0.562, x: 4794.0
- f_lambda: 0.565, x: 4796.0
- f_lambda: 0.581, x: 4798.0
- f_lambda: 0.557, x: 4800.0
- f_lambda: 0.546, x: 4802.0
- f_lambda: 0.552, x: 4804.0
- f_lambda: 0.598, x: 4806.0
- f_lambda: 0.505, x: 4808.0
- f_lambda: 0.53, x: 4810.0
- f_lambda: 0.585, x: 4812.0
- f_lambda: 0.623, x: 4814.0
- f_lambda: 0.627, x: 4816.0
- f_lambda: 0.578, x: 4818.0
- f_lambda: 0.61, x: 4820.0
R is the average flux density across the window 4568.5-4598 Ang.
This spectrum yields 0.544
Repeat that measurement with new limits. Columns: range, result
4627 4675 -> 0.52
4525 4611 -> 0.531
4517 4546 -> 0.487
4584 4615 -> 0.558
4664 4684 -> 0.52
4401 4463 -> 0.45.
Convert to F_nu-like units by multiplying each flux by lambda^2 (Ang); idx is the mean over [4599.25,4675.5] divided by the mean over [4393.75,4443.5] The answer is 1.37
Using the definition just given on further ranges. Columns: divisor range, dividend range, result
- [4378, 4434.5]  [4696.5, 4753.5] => 1.54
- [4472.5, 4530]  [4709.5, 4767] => 1.23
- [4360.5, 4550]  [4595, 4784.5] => 1.29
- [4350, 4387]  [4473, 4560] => 1.24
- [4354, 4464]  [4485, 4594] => 1.24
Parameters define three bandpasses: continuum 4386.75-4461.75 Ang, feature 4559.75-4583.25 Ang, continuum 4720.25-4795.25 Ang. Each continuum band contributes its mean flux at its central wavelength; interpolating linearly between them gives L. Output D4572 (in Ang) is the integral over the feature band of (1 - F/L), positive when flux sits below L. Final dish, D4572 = -2.8 Ang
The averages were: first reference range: 0.444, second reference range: 0.558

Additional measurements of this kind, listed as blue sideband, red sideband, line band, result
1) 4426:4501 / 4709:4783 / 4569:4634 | -4.5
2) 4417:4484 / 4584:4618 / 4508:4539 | 1.6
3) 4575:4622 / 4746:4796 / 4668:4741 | 1.8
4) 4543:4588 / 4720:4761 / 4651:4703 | 3.1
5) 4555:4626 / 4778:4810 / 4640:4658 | 1.4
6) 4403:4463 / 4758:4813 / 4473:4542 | -4.7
